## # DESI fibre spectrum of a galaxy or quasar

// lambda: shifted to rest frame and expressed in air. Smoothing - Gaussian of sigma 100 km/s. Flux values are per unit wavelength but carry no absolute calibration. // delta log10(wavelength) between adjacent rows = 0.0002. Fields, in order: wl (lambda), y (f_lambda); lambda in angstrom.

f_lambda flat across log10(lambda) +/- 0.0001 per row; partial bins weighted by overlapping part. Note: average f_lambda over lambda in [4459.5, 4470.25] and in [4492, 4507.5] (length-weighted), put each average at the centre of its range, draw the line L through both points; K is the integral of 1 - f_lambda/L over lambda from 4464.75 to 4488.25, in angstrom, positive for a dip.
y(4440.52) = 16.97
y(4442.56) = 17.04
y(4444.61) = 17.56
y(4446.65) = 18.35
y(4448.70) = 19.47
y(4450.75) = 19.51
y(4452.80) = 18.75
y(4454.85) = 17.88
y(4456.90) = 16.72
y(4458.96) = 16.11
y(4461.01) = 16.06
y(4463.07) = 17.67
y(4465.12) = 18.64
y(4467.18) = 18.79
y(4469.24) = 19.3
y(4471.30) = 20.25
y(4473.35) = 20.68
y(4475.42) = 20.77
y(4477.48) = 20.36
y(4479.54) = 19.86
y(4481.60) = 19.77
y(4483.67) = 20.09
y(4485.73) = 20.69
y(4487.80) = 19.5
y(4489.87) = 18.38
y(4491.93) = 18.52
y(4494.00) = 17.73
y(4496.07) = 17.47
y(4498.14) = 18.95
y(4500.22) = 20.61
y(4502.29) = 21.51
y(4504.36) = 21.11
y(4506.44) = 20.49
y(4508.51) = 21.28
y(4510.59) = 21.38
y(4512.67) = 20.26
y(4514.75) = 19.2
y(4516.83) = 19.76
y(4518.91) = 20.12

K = -1.8 angstrom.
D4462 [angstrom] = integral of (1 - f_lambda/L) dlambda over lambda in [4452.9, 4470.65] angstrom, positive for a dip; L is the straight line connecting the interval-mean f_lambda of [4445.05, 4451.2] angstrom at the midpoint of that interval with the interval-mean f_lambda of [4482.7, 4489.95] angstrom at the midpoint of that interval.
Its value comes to 1.4 angstrom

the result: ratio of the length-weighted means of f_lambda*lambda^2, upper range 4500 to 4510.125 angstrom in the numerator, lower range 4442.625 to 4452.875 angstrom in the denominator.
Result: 1.16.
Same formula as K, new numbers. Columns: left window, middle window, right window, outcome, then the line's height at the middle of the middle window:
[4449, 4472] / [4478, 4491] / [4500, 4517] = -0.22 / 19.4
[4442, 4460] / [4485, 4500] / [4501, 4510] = 1.13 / 20.4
